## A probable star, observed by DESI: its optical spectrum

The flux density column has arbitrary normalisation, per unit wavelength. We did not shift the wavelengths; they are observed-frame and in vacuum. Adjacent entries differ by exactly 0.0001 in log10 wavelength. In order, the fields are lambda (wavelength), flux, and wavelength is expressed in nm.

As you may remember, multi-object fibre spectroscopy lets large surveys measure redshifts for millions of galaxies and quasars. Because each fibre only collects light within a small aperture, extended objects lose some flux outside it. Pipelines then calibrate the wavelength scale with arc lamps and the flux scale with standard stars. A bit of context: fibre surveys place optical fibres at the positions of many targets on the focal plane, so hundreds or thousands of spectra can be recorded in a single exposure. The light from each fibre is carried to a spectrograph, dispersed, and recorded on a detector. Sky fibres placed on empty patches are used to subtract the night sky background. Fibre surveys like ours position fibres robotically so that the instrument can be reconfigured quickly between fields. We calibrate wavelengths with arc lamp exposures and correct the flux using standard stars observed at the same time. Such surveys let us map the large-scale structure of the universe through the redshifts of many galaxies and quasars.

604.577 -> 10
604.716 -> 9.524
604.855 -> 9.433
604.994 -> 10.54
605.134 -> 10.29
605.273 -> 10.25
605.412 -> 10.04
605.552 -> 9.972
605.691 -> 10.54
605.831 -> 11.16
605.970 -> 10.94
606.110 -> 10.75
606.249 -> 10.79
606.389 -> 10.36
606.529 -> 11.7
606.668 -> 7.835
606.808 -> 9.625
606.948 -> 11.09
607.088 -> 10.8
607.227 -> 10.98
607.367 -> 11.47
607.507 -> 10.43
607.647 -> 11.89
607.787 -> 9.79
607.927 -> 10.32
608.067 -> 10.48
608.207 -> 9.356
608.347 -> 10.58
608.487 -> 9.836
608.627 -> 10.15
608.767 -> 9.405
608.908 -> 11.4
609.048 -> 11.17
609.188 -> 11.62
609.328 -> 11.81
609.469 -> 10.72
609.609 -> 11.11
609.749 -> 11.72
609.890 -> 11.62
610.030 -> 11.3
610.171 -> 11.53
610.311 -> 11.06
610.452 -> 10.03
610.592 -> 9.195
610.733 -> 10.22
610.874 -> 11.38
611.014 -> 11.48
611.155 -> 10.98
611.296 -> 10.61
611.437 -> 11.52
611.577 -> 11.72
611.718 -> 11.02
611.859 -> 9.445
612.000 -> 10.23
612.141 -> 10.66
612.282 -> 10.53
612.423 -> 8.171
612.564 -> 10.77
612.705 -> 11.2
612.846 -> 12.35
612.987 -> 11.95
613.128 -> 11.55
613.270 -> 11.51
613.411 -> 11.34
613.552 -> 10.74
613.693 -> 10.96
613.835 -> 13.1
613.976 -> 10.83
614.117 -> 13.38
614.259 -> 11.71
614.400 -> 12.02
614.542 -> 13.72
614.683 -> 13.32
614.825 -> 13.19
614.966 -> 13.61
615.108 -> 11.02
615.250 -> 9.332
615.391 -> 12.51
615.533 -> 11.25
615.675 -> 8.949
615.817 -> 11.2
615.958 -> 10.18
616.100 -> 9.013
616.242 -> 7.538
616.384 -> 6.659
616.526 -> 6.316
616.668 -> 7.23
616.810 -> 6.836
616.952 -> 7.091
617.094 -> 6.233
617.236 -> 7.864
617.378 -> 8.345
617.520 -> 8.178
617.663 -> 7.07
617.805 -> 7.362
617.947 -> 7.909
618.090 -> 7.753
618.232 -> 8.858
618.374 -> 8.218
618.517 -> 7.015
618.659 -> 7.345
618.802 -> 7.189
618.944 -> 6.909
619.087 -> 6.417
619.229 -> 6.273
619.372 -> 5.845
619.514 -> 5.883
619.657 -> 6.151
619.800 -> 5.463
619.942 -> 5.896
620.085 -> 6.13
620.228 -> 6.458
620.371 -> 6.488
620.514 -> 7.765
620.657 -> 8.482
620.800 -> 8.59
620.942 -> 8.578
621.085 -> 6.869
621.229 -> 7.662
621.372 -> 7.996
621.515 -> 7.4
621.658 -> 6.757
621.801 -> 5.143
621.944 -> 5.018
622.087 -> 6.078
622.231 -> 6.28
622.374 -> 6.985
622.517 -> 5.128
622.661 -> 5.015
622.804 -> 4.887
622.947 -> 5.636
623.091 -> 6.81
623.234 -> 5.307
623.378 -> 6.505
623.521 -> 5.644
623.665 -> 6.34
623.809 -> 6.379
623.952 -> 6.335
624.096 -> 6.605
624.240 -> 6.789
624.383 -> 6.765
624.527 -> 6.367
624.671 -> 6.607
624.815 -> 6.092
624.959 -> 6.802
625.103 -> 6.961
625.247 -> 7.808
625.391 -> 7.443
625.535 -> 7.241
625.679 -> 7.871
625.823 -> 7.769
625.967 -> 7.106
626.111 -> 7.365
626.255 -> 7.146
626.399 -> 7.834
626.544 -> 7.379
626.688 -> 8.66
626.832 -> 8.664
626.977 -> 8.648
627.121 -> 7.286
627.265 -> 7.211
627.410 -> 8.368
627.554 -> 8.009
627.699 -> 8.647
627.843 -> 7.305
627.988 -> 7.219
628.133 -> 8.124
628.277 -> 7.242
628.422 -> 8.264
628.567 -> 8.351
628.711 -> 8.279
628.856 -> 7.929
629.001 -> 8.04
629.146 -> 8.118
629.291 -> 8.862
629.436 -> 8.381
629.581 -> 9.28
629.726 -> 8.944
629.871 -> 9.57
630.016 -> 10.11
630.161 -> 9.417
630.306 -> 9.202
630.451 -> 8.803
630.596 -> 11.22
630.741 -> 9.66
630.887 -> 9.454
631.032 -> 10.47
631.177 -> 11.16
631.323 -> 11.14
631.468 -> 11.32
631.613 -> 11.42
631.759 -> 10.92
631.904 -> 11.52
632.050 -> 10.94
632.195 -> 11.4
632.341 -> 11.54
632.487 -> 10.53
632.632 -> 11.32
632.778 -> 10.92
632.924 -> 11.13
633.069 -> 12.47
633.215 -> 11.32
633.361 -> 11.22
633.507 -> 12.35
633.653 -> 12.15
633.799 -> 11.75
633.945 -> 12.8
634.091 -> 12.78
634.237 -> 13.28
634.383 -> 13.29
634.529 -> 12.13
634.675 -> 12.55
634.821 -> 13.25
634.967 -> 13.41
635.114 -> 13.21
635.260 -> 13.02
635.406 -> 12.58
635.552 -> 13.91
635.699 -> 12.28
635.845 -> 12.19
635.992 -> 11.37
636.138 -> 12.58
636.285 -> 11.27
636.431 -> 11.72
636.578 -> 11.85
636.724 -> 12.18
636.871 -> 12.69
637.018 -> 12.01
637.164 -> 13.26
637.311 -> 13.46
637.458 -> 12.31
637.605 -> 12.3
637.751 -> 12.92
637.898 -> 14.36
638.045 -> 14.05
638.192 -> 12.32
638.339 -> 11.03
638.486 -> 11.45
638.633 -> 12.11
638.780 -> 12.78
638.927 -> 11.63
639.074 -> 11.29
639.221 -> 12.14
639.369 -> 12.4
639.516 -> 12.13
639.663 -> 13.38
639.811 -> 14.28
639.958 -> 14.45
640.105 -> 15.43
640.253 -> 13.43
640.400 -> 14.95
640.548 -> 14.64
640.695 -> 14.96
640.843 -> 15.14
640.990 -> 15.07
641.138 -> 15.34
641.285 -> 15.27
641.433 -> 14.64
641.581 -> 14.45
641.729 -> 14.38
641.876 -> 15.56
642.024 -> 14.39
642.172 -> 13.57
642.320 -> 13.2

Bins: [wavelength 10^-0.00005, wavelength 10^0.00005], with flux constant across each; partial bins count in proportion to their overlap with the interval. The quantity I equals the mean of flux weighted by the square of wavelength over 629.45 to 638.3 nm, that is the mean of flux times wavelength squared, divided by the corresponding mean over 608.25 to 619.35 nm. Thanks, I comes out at 1.2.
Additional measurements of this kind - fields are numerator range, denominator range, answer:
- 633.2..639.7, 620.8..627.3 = 1.89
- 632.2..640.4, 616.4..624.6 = 1.95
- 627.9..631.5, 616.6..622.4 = 1.34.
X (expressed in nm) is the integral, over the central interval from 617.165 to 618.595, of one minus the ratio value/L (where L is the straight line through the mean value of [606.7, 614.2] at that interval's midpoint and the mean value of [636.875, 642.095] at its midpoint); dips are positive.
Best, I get 0.46 nm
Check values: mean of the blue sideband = 10.9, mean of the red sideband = 13.5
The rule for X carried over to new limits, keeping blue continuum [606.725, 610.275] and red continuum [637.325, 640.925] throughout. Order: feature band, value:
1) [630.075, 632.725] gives 0.41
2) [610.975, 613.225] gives 0.04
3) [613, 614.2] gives -0.05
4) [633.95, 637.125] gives 0.08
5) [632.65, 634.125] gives 0.10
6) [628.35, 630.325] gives 0.58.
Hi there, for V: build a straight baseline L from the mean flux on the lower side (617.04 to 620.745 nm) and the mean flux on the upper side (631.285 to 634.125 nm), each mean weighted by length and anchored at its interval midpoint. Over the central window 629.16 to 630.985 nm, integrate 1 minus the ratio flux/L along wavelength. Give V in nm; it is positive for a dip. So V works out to 0.223 nm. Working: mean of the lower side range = 7.07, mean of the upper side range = 11.5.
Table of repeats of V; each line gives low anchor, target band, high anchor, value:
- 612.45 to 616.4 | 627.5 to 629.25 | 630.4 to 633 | 0.47 nm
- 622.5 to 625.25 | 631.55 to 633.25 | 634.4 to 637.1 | -0.09 nm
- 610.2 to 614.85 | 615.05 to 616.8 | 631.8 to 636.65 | 0.34 nm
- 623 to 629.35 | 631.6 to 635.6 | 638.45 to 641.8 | -0.50 nm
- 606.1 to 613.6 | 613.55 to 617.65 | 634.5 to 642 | 0.44 nm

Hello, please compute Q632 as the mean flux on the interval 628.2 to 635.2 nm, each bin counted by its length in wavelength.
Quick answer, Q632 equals 10.7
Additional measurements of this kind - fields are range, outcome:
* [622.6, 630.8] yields 7.63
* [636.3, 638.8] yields 12.5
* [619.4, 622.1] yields 6.78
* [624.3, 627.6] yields 7.45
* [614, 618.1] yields 9.58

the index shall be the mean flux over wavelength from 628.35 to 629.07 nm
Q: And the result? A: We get 8.17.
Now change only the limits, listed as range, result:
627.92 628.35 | 7.53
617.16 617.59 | 8.11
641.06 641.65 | 14.9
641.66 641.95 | 15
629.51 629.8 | 9.11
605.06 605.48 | 10.2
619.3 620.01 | 5.85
